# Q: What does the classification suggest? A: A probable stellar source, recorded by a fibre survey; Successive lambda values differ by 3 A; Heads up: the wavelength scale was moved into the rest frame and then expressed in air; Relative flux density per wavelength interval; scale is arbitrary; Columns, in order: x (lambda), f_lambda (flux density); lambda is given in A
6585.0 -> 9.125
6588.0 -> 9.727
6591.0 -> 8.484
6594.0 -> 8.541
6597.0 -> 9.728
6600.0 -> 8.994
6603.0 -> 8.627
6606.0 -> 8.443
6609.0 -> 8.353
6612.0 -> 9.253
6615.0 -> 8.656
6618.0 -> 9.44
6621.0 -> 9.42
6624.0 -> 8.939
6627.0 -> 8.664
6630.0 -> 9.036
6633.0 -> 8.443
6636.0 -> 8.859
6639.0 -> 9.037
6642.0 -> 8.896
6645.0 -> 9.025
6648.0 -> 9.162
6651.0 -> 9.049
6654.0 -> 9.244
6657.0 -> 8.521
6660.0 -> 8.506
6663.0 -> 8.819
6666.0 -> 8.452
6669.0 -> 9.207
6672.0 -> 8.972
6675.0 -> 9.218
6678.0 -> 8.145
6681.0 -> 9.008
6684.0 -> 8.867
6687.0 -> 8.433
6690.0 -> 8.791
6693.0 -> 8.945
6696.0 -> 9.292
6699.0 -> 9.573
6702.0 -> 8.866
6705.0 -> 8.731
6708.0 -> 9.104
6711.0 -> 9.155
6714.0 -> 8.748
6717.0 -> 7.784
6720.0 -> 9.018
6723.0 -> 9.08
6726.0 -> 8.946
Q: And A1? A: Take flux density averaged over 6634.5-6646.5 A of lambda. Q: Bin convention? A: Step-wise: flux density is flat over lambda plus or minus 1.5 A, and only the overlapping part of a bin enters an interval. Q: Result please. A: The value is 8.95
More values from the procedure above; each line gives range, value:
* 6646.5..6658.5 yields 8.99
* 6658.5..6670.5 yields 8.75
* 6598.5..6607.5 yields 8.69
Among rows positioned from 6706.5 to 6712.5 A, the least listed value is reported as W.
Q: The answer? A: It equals 9.104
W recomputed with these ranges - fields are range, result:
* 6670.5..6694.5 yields 8.145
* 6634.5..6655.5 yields 8.859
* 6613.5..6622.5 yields 8.656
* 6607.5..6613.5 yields 8.353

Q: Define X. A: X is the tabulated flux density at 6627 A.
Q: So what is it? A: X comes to 8.664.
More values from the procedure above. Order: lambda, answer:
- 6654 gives 9.244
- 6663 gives 8.819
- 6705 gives 8.731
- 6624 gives 8.939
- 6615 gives 8.656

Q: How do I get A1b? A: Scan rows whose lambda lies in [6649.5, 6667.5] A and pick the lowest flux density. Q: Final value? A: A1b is 8.452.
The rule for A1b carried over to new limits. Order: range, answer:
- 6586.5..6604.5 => 8.484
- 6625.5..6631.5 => 8.664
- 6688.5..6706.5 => 8.731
